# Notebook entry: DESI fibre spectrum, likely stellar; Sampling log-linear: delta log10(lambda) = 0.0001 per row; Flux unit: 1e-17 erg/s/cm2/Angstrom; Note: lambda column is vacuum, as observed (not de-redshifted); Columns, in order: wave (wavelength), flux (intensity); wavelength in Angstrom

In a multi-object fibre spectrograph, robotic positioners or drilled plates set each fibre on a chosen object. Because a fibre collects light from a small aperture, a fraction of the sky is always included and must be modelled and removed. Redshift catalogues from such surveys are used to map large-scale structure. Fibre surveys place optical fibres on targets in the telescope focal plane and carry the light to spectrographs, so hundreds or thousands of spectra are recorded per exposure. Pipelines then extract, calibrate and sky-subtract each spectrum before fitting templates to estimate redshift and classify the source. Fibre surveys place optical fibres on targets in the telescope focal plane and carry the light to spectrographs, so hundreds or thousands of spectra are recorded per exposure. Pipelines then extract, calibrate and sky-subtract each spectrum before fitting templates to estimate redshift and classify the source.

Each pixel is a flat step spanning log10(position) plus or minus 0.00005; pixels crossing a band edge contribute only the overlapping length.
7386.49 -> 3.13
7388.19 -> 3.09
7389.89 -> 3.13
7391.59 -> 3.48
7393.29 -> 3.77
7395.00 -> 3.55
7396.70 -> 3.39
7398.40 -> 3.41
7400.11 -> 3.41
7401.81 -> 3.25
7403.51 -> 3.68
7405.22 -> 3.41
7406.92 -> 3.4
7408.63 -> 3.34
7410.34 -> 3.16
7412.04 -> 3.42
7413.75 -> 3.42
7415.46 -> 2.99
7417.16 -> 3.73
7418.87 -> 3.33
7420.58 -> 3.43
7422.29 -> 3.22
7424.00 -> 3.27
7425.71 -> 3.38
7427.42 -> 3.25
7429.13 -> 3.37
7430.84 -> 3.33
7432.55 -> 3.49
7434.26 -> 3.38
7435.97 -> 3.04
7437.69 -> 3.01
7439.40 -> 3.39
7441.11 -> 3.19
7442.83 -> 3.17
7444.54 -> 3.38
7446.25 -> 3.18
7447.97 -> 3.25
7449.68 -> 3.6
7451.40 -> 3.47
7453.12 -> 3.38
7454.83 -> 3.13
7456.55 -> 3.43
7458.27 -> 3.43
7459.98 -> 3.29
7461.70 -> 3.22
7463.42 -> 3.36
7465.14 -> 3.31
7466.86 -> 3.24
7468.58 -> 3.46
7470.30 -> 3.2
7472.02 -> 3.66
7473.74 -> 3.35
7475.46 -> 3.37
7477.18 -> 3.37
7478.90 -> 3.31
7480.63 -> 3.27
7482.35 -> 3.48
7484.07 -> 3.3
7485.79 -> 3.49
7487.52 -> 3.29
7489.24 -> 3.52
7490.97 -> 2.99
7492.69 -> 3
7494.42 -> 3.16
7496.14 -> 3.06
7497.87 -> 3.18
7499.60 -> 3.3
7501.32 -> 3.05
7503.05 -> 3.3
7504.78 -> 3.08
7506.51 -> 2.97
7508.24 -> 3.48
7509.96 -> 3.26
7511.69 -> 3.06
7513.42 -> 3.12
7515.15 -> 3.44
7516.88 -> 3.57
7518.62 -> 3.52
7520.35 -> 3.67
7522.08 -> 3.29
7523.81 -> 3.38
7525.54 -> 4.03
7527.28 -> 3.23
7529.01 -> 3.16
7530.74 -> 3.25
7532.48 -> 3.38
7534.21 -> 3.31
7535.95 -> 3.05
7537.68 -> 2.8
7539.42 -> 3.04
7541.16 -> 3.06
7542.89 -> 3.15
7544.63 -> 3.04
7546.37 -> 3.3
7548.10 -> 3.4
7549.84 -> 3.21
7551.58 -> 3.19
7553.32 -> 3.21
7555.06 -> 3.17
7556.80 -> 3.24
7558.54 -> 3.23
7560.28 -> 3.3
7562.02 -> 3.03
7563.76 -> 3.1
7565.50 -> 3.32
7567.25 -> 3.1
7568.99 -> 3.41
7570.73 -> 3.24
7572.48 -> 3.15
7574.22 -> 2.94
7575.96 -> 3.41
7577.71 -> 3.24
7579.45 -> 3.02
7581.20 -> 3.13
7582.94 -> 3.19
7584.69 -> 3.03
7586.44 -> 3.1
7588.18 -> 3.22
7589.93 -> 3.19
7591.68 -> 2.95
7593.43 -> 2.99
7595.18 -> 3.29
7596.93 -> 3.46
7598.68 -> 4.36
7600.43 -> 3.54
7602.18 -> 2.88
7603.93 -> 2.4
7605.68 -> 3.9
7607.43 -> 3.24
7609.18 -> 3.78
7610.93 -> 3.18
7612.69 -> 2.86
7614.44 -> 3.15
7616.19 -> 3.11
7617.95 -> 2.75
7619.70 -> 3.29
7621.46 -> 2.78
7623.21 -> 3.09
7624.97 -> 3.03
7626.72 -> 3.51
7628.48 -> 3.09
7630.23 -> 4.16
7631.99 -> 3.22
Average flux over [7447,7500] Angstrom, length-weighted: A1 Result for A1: 3.32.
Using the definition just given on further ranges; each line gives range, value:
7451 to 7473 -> 3.35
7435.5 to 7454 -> 3.28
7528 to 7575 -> 3.18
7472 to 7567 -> 3.26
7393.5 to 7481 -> 3.35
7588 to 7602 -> 3.36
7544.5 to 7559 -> 3.23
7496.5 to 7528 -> 3.33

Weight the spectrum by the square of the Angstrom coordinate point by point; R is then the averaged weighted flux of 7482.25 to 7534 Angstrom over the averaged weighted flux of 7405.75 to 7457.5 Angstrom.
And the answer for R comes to 1.01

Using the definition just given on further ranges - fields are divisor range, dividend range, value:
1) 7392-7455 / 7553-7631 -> 1.00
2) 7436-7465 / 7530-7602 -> 1.00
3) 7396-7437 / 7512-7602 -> 1.01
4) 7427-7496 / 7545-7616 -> 1.01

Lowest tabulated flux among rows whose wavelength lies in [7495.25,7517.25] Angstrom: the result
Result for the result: 2.97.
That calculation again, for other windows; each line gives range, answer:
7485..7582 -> 2.8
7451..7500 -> 2.99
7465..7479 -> 3.2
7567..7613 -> 2.4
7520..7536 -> 3.05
